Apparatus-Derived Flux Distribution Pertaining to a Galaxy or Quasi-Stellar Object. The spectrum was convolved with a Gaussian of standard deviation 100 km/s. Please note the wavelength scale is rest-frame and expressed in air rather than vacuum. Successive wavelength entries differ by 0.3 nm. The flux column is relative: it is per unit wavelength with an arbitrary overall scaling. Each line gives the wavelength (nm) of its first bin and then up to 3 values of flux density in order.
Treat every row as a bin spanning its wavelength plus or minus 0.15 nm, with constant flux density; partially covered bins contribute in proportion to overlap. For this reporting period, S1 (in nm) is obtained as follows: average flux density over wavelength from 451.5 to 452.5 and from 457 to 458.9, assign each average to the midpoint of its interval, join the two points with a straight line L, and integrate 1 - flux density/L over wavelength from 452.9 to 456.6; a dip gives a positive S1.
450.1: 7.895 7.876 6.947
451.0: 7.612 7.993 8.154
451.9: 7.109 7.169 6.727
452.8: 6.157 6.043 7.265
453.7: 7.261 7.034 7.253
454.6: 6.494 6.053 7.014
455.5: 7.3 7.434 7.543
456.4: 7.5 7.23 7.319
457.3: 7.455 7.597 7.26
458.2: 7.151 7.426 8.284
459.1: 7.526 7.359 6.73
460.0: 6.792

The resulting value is 0.20 nm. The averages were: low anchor 7.33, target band 7.01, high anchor 7.49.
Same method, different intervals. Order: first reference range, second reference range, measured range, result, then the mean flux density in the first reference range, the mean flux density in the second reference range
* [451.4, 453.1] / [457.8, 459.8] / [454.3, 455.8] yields 0.07 nm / 7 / 7.41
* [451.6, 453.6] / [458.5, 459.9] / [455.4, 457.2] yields -0.05 nm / 6.86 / 7.45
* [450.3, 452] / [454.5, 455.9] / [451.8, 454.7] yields 0.15 nm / 7.62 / 6.85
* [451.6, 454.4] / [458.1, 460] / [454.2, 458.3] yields 0.00 nm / 6.95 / 7.37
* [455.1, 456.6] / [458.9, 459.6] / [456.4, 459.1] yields -0.02 nm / 7.37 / 7.45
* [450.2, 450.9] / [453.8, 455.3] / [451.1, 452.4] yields -0.06 nm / 7.46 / 6.78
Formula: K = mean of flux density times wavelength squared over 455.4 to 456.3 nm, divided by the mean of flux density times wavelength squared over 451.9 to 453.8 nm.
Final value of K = 1.1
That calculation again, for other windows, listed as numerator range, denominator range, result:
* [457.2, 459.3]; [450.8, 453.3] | 1.09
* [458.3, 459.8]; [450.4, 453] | 1.07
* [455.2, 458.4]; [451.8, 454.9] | 1.10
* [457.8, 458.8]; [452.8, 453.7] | 1.14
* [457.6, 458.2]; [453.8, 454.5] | 1.05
